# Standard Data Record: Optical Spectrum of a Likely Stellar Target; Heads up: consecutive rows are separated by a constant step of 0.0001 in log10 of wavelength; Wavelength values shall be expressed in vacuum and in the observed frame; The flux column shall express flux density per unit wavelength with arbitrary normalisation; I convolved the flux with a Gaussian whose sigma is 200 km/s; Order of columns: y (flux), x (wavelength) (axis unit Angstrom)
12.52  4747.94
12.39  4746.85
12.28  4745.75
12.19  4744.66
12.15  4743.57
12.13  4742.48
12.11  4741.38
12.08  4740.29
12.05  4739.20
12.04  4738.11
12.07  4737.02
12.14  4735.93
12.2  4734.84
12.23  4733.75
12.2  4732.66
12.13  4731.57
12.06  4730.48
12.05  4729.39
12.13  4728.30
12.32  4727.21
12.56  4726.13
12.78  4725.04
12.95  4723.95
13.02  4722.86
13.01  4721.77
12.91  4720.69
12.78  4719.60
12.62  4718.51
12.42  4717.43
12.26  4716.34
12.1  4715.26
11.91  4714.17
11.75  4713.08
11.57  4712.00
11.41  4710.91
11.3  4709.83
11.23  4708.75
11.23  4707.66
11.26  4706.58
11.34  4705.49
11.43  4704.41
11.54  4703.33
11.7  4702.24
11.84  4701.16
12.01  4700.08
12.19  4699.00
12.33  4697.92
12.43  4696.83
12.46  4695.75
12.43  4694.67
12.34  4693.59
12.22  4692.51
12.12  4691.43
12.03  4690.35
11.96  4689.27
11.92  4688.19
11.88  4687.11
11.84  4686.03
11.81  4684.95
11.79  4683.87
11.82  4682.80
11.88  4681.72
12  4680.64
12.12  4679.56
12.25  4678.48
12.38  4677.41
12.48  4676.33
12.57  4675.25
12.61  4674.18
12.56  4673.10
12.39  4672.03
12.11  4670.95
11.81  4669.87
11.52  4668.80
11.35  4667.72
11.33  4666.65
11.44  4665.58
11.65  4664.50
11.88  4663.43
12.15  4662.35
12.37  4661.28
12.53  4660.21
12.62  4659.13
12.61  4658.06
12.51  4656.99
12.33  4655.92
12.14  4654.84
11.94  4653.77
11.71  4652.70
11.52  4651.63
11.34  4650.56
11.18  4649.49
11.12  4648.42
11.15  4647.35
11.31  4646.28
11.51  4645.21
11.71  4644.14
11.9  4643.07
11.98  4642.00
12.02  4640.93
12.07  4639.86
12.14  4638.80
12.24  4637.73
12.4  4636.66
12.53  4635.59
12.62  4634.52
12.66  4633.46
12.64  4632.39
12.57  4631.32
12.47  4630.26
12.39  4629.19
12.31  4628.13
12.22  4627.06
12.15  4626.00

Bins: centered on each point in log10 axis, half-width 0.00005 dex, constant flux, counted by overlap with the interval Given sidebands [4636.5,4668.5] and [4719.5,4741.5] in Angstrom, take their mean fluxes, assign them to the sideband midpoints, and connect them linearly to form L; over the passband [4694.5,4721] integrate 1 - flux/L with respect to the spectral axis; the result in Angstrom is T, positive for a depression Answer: 0.7 Angstrom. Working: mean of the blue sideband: 11.9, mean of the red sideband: 12.4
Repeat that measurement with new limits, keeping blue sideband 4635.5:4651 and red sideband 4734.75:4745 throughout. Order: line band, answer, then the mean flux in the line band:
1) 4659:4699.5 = -0.7 Angstrom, 12.1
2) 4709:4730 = -0.4 Angstrom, 12.3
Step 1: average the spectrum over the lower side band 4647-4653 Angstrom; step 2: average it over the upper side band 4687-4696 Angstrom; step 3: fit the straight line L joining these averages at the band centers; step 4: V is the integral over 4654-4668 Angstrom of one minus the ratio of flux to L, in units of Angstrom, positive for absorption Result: -0.6 Angstrom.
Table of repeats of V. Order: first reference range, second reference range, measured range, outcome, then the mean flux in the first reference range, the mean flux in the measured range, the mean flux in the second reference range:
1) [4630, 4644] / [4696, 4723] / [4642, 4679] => 0.8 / 12.3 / 11.9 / 12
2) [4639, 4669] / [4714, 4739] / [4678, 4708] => 0.5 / 11.8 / 11.9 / 12.4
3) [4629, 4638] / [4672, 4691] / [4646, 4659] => 0.6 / 12.5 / 11.8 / 12.1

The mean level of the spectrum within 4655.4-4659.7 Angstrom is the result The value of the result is 12.5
